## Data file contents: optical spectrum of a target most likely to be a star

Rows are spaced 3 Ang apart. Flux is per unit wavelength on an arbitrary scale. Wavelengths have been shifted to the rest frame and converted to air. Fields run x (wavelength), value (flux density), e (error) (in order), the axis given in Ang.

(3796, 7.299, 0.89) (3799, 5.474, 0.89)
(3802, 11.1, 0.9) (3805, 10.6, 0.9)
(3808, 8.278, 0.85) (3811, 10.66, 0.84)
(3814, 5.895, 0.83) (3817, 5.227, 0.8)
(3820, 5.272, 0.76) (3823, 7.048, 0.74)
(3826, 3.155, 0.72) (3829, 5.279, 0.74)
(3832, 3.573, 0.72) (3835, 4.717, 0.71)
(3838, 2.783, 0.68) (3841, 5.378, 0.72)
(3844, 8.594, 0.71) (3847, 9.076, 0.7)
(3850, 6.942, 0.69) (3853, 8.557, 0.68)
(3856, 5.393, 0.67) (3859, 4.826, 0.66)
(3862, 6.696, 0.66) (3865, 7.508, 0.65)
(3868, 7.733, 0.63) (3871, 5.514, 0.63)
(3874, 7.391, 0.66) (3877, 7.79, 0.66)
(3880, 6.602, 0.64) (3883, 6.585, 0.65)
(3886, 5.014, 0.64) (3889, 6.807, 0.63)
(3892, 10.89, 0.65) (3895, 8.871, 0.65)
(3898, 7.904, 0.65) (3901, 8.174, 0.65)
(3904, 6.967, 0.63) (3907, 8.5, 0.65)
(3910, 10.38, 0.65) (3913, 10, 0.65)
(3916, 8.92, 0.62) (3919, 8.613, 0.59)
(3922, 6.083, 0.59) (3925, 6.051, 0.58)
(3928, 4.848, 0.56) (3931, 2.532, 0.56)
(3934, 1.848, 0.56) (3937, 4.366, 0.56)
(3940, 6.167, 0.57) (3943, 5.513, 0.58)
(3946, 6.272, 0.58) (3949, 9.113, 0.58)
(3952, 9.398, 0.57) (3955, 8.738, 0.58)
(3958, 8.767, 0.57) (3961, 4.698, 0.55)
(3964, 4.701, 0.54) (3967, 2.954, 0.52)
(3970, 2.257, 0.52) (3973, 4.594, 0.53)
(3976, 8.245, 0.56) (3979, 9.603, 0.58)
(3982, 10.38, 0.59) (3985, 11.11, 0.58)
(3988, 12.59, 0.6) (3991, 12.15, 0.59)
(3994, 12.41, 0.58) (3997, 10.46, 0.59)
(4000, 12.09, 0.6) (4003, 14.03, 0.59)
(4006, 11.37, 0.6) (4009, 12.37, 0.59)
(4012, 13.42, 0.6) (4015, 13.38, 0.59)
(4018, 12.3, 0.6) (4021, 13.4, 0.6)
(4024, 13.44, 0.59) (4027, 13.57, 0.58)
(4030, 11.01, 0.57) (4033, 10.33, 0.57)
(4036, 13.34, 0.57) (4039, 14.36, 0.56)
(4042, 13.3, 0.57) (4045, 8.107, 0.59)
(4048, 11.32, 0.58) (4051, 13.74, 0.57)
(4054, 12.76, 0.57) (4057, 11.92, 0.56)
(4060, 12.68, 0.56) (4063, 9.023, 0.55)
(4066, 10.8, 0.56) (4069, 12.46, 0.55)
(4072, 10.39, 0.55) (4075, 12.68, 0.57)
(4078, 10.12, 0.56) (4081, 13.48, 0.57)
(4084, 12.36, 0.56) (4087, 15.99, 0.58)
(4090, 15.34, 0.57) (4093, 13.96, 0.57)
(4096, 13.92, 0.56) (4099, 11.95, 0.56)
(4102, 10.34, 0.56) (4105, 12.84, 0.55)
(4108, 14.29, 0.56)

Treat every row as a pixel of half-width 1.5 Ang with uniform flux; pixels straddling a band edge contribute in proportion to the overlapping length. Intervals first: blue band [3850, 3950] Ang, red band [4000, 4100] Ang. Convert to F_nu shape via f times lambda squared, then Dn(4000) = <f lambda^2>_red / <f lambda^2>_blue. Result 1.95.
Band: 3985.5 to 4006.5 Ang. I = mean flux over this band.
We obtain 12.1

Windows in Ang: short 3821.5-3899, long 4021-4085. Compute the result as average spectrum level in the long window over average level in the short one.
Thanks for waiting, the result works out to 1.83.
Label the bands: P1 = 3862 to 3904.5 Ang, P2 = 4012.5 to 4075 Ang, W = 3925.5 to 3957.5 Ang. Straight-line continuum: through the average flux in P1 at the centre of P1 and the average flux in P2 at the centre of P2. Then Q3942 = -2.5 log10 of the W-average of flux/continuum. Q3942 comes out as 0.47 mag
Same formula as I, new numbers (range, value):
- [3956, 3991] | 7.49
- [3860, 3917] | 7.77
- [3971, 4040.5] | 11.7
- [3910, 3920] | 9.39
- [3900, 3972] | 6.47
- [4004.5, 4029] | 12.9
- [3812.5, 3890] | 6.12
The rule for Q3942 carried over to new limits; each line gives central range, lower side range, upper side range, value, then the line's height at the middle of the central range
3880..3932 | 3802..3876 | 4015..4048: 0.14 mag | 8.59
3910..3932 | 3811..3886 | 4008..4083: 0.18 mag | 8.4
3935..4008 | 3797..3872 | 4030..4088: 0.19 mag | 9.9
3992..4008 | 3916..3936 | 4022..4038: -0.17 mag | 10.4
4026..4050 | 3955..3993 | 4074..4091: -0.09 mag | 11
